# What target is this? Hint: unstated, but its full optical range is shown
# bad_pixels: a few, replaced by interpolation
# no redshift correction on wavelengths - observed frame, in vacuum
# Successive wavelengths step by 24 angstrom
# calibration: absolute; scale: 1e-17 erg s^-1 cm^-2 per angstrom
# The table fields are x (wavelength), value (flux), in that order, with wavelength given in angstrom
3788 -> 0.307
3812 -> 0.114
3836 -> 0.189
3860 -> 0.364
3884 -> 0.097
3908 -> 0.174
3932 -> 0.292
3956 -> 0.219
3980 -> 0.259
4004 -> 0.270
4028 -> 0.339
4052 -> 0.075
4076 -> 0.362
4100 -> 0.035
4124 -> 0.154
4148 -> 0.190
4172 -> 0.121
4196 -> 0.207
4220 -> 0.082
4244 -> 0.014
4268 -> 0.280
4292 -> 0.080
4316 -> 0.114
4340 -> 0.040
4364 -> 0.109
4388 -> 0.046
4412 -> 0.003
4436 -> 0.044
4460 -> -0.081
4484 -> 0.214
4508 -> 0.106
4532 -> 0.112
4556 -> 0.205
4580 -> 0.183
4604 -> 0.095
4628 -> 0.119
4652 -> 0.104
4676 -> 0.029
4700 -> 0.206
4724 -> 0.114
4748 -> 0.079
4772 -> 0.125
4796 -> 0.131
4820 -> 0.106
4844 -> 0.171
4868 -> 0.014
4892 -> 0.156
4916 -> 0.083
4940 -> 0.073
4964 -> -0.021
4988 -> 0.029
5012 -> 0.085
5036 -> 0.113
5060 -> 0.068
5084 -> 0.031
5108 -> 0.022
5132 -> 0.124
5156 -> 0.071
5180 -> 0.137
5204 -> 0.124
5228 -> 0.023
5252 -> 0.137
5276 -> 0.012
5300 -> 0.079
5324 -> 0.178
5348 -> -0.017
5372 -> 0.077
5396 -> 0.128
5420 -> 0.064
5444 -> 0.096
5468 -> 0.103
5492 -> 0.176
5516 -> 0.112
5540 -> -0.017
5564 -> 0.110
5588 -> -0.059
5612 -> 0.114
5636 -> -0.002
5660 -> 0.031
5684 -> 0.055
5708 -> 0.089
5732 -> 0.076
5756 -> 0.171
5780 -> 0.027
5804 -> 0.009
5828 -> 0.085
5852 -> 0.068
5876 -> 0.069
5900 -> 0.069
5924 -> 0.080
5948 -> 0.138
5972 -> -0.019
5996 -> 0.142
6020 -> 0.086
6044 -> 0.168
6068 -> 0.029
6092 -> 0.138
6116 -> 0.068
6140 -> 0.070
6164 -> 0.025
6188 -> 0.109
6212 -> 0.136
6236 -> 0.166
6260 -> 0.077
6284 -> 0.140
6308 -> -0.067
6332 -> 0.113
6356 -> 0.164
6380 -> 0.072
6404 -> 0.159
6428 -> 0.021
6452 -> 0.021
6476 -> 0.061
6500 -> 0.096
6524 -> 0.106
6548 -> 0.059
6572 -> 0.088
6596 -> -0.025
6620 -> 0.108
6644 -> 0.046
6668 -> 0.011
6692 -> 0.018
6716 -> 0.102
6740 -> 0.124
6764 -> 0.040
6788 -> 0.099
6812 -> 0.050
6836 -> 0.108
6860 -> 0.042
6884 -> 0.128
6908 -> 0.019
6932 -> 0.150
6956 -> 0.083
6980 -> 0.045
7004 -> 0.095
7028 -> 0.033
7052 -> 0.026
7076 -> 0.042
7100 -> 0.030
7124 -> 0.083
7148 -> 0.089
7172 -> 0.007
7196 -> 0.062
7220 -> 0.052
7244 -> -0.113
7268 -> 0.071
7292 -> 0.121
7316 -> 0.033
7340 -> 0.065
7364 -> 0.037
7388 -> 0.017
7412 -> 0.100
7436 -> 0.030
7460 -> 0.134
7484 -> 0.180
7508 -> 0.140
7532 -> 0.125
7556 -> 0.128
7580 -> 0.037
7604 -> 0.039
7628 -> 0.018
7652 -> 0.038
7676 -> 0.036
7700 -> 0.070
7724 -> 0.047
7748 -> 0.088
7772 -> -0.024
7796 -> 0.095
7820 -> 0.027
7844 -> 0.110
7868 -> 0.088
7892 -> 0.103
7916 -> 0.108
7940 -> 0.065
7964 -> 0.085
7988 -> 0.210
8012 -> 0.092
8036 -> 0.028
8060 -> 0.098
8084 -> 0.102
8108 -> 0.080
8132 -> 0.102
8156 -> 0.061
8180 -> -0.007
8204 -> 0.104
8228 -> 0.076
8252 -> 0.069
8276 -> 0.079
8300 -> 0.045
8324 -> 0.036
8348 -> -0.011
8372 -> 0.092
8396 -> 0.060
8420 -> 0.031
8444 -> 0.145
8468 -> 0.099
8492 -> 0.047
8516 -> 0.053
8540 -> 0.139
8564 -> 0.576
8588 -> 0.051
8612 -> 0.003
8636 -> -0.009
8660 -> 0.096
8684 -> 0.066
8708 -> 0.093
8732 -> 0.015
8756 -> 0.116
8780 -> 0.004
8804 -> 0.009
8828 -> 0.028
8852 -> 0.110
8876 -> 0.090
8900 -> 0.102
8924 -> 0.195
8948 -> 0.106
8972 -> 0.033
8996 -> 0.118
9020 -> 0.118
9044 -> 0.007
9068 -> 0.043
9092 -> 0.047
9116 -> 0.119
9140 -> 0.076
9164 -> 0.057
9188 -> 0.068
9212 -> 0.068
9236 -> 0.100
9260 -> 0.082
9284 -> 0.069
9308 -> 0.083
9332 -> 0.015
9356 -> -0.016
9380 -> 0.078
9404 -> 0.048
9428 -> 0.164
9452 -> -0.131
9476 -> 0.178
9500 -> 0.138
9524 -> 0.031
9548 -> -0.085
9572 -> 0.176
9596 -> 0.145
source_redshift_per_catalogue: 1.295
